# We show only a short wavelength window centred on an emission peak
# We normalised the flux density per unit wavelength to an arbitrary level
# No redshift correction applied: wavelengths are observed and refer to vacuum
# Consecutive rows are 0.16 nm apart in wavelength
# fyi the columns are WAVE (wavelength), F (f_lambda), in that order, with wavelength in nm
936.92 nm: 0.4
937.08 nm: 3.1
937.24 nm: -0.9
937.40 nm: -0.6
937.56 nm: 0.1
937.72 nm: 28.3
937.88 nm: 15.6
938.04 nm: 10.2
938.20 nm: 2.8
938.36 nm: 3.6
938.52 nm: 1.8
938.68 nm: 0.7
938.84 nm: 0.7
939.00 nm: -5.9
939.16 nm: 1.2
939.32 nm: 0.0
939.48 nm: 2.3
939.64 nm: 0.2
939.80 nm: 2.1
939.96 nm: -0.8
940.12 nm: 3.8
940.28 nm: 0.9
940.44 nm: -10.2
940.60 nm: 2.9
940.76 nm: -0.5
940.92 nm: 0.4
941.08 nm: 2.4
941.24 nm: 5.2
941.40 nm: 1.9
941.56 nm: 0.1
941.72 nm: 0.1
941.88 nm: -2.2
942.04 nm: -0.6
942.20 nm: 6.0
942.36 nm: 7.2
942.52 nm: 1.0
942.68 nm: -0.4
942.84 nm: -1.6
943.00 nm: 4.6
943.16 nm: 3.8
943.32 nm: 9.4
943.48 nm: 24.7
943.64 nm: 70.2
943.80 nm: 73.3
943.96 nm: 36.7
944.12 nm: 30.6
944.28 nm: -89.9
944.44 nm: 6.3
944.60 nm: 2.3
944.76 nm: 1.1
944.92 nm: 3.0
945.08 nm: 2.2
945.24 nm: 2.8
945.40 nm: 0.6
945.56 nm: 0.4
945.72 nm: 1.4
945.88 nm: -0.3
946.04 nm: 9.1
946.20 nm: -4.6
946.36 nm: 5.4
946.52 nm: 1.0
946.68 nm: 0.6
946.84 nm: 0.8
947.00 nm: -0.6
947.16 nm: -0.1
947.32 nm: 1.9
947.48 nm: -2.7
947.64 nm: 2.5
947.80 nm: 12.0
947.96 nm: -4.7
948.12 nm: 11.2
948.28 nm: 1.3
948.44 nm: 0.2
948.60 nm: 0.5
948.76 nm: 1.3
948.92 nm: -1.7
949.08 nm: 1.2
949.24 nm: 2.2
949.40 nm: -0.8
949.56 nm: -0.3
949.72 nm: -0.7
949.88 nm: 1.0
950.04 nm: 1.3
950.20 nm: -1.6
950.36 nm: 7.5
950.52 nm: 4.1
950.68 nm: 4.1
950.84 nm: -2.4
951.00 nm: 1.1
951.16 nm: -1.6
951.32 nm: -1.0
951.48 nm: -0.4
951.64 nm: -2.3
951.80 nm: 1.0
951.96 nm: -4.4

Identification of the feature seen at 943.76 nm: [O III]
